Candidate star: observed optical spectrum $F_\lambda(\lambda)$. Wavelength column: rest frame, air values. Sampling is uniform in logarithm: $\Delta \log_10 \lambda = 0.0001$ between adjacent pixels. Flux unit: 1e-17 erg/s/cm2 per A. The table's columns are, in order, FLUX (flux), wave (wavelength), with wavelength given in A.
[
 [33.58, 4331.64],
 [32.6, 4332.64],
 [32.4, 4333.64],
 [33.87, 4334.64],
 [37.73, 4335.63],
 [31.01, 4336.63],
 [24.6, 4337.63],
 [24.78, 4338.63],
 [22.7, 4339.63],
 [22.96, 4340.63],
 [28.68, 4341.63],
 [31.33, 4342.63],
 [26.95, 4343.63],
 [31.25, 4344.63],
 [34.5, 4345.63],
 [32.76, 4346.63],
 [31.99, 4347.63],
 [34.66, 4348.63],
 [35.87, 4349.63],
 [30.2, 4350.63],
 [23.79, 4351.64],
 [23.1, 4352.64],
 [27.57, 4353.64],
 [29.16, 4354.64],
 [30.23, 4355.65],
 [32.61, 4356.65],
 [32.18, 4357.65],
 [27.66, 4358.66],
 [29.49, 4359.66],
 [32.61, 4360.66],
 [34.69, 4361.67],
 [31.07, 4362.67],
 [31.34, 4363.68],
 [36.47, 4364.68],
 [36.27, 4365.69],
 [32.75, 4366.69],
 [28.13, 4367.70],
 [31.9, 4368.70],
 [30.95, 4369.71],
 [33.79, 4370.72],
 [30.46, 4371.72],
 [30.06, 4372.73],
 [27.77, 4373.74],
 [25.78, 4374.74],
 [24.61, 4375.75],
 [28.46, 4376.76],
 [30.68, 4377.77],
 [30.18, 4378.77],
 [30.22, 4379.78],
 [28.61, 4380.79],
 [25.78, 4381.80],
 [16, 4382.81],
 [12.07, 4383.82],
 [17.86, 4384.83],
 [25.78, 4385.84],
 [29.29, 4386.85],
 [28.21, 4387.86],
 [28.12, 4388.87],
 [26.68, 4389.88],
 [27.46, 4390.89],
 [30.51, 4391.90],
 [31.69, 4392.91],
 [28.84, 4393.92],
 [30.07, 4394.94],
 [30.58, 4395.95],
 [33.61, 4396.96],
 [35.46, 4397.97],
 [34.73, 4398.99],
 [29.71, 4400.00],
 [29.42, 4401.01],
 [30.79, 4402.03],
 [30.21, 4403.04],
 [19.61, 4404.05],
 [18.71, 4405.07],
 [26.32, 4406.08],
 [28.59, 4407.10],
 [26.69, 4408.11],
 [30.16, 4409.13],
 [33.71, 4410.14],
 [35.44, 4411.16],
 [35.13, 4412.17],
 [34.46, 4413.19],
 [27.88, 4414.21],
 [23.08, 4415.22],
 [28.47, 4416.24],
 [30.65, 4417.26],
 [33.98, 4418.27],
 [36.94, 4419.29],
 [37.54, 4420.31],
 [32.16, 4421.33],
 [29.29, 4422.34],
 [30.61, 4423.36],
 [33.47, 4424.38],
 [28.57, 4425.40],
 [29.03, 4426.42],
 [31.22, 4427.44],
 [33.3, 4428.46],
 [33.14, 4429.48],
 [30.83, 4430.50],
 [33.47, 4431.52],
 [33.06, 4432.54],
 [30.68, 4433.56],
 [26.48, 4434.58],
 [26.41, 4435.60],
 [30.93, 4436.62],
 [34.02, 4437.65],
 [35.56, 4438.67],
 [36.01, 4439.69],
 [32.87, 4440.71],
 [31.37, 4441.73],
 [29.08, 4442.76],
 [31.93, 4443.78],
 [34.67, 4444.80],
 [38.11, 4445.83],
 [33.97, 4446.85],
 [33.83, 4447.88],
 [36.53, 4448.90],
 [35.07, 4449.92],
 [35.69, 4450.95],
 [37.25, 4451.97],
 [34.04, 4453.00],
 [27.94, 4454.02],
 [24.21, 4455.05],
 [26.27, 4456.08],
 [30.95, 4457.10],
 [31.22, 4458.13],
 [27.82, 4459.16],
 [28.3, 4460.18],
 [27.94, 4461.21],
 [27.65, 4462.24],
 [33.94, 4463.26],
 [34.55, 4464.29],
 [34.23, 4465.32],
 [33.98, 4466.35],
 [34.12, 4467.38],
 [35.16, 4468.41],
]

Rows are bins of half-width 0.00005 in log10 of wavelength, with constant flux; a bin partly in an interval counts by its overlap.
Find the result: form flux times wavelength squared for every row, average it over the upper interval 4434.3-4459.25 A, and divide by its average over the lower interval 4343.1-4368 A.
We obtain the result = 1.1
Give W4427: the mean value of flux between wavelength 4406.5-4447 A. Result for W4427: 31.8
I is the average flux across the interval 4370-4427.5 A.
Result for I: 29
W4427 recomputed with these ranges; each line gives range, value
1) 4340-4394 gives 29.1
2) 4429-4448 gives 32.4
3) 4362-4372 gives 32.4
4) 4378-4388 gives 24.4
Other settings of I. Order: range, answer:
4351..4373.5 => 30.7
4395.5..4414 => 30.1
